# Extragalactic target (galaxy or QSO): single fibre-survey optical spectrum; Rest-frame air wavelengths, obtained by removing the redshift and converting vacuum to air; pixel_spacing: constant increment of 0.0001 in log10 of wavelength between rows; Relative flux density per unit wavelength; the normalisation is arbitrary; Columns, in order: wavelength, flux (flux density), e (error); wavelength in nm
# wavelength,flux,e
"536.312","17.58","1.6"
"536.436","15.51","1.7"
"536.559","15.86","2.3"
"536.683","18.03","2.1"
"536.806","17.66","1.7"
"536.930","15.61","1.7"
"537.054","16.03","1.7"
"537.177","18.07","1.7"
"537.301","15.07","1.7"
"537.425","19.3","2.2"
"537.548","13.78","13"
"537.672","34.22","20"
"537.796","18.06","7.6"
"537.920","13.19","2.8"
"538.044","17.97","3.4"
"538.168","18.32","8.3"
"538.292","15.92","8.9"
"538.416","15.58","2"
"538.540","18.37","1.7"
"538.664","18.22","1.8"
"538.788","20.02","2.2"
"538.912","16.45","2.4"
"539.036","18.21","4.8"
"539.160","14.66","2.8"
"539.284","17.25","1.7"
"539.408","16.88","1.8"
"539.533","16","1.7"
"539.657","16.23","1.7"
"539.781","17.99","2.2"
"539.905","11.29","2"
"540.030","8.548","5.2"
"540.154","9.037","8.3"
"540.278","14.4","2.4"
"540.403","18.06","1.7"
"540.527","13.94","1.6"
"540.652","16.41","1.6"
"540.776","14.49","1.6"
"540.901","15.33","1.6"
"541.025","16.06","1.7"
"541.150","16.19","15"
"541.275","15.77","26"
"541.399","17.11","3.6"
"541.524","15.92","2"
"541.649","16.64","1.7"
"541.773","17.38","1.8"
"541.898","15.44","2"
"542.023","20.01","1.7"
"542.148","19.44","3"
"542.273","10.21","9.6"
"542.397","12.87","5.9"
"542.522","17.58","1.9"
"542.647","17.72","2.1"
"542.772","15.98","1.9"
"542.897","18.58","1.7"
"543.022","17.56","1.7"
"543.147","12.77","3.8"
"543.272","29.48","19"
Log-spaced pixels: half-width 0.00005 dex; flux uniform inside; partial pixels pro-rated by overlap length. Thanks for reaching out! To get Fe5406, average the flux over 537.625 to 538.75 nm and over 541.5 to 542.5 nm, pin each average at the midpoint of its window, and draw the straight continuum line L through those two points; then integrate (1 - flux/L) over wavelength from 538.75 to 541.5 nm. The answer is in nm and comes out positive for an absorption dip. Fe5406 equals 0.30 nm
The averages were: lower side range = 18.7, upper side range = 16.1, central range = 15.4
